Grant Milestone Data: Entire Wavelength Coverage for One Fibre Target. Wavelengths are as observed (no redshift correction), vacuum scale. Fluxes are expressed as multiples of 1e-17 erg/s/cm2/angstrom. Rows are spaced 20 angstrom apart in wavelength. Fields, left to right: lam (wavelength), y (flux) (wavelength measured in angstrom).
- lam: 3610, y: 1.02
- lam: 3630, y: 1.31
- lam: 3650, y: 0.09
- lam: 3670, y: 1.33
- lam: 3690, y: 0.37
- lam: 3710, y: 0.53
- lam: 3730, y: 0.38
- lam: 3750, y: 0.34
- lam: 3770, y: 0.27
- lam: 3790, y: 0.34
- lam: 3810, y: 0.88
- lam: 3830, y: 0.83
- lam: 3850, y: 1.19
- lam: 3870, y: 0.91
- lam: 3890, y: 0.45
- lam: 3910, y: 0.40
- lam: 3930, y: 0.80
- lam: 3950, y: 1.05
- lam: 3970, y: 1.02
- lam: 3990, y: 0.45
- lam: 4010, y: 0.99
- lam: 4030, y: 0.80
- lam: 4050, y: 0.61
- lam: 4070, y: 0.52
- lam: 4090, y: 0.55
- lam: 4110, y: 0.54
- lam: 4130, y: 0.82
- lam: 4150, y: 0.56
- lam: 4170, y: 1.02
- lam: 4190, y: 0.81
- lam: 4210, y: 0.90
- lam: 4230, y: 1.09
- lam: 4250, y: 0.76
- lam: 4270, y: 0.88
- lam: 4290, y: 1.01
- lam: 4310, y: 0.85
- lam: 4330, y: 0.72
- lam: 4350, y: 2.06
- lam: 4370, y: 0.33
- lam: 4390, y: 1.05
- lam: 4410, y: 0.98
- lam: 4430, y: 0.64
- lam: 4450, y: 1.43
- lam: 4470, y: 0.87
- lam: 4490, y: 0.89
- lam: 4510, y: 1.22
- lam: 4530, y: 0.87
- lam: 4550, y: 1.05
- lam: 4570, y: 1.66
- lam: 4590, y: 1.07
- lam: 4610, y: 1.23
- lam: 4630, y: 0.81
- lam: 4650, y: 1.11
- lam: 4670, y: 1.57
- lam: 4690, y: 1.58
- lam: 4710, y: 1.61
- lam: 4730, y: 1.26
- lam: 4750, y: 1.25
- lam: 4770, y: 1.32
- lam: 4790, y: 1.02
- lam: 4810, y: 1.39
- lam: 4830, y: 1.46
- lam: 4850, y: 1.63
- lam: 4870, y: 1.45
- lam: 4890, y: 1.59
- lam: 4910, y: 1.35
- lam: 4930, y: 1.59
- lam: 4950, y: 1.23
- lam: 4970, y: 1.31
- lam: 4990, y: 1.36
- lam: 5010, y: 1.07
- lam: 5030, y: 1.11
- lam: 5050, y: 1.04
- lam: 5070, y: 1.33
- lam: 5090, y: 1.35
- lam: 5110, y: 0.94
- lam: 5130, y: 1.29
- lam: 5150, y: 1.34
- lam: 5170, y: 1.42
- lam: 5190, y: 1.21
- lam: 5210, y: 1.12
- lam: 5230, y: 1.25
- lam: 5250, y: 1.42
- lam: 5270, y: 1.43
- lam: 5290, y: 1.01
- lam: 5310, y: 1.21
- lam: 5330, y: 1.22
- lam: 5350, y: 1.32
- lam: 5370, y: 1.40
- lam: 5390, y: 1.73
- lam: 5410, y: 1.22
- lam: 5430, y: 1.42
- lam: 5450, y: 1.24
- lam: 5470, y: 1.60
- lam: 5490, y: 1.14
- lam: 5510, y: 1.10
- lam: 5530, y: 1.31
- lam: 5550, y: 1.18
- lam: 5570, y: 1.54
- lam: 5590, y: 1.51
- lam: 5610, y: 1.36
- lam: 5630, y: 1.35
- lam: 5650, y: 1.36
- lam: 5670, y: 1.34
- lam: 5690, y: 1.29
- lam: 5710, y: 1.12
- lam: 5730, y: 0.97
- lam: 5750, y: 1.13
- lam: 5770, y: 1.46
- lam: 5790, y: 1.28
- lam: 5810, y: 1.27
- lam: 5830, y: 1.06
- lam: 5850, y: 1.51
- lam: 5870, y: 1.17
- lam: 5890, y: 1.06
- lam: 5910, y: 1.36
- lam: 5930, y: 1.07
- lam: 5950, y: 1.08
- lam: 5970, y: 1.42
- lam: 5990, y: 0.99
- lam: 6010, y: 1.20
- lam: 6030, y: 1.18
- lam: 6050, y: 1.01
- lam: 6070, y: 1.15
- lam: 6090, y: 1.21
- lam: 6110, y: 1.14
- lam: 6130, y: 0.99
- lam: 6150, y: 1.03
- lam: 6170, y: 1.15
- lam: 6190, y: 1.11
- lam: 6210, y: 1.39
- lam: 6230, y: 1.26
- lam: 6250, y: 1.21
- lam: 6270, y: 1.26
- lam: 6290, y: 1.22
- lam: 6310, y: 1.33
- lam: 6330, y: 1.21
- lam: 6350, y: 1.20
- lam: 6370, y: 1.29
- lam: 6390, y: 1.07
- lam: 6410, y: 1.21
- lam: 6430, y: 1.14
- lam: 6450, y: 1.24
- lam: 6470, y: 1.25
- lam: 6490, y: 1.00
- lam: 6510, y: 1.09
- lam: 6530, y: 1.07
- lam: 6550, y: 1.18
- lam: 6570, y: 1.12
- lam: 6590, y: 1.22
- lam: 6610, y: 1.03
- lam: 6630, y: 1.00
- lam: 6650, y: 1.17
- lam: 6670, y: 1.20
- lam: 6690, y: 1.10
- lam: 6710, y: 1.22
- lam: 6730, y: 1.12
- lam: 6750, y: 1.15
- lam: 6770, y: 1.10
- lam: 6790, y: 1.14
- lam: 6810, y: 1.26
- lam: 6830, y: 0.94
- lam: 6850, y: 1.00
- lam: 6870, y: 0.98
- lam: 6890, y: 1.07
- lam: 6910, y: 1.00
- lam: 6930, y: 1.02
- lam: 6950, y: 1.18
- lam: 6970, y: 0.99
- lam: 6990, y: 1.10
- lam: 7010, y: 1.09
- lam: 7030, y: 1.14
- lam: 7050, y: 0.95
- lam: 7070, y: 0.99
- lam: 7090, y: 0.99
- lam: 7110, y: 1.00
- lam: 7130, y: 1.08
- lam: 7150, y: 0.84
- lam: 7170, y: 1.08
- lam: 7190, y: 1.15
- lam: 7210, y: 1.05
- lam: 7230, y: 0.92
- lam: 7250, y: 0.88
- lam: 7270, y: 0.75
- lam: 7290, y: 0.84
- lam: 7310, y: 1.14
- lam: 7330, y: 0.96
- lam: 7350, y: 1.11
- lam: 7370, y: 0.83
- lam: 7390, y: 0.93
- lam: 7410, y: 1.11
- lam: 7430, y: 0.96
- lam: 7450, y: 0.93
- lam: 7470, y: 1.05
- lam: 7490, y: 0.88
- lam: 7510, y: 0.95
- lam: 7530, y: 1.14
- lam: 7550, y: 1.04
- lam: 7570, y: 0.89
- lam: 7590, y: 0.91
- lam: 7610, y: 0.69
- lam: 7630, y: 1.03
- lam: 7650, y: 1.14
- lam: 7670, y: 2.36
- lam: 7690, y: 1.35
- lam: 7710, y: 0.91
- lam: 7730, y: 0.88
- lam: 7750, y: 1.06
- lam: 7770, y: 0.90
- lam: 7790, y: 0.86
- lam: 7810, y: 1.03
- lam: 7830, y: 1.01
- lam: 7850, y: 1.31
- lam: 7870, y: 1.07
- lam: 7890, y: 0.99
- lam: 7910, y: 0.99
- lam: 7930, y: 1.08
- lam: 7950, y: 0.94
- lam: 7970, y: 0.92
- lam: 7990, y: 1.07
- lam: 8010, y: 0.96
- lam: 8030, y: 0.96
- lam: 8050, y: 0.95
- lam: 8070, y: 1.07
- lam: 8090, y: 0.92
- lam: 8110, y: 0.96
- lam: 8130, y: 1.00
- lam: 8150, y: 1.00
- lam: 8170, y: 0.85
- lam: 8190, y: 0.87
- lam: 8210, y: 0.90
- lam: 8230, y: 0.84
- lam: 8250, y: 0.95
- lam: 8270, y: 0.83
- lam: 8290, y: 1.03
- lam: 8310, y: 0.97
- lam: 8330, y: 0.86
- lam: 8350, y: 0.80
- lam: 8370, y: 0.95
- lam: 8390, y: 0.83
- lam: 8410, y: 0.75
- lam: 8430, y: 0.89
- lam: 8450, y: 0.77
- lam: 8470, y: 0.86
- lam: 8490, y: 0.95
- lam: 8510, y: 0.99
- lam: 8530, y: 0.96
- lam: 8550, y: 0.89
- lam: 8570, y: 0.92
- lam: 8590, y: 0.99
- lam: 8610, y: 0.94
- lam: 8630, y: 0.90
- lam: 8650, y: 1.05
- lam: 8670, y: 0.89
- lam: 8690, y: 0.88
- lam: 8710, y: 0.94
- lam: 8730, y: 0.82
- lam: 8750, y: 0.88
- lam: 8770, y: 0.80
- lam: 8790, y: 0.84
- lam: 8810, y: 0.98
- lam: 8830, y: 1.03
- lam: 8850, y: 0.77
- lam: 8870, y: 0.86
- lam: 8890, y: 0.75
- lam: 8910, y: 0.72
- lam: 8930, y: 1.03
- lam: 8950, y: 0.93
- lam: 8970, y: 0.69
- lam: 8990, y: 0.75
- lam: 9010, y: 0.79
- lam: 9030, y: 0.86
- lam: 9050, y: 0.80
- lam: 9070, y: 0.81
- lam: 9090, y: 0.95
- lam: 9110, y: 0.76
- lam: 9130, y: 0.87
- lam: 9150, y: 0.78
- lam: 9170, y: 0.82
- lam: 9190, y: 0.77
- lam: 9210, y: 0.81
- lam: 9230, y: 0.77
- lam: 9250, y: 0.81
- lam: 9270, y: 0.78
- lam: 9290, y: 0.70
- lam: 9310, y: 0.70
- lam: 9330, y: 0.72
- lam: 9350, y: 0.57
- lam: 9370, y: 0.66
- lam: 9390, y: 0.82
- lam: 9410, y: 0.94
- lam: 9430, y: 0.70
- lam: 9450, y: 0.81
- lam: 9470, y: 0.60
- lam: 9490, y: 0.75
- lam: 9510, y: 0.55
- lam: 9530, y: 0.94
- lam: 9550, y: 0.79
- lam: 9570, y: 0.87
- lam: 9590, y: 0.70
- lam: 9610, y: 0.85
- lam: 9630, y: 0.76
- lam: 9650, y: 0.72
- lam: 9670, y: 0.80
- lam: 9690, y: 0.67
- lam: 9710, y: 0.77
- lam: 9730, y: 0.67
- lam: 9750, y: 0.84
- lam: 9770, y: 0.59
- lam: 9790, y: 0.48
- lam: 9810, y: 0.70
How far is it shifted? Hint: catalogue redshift 0.168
